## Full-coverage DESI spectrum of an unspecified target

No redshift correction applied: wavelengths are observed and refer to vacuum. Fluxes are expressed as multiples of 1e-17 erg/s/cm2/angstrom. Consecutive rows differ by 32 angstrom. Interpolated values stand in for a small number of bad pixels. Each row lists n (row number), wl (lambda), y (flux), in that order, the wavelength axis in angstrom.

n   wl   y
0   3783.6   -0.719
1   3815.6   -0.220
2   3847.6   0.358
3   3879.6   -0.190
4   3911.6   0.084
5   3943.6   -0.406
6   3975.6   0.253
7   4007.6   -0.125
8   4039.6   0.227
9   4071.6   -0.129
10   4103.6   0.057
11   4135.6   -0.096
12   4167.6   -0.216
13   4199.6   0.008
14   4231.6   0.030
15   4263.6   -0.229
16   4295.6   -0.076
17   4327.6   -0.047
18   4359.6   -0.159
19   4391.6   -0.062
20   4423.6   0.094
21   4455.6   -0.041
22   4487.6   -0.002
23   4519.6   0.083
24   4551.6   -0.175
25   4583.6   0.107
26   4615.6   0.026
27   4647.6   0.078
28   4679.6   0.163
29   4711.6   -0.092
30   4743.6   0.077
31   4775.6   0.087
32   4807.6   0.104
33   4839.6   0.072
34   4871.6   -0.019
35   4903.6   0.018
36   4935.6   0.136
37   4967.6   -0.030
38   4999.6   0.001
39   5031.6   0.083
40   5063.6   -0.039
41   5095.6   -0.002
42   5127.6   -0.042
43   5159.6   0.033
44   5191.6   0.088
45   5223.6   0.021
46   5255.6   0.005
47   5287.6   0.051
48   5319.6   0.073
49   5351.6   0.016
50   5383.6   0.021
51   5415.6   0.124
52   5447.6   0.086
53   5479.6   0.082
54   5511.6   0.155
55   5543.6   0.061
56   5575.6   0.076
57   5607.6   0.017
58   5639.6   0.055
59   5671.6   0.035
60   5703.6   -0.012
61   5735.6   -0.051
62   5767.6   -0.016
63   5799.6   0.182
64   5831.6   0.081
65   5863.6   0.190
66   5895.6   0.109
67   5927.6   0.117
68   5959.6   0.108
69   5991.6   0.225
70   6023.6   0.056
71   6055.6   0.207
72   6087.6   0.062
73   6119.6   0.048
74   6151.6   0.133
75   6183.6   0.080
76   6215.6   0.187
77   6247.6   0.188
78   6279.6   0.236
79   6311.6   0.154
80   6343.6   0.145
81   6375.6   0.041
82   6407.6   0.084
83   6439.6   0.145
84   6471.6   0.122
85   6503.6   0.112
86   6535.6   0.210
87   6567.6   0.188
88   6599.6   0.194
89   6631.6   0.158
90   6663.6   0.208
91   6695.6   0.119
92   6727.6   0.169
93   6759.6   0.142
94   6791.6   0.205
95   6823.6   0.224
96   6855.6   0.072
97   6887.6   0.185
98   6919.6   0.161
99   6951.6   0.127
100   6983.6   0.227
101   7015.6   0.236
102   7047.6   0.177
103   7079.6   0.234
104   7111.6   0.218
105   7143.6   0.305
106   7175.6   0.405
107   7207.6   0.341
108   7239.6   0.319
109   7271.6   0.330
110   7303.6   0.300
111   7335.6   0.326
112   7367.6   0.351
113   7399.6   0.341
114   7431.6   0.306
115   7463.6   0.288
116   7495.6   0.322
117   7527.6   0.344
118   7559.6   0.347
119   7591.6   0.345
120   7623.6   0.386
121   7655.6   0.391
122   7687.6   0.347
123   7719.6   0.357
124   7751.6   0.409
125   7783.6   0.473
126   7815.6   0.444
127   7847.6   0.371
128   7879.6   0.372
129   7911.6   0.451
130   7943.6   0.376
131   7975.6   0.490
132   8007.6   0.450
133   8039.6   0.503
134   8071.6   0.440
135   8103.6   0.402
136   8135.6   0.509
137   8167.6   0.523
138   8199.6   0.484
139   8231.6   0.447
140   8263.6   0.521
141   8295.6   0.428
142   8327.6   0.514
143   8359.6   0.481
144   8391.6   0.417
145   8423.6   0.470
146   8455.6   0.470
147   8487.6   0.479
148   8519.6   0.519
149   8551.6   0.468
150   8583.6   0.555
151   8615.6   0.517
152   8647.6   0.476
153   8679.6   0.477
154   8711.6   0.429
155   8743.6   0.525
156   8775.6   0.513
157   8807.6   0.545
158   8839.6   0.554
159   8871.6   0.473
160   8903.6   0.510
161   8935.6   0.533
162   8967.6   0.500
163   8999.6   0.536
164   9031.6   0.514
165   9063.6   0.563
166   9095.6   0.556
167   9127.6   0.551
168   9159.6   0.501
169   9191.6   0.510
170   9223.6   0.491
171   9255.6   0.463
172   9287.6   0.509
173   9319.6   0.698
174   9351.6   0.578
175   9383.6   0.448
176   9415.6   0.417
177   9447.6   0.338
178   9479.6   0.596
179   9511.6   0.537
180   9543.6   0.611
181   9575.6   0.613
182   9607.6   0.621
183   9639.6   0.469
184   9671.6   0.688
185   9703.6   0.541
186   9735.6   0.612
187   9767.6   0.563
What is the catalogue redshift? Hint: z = 0.79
